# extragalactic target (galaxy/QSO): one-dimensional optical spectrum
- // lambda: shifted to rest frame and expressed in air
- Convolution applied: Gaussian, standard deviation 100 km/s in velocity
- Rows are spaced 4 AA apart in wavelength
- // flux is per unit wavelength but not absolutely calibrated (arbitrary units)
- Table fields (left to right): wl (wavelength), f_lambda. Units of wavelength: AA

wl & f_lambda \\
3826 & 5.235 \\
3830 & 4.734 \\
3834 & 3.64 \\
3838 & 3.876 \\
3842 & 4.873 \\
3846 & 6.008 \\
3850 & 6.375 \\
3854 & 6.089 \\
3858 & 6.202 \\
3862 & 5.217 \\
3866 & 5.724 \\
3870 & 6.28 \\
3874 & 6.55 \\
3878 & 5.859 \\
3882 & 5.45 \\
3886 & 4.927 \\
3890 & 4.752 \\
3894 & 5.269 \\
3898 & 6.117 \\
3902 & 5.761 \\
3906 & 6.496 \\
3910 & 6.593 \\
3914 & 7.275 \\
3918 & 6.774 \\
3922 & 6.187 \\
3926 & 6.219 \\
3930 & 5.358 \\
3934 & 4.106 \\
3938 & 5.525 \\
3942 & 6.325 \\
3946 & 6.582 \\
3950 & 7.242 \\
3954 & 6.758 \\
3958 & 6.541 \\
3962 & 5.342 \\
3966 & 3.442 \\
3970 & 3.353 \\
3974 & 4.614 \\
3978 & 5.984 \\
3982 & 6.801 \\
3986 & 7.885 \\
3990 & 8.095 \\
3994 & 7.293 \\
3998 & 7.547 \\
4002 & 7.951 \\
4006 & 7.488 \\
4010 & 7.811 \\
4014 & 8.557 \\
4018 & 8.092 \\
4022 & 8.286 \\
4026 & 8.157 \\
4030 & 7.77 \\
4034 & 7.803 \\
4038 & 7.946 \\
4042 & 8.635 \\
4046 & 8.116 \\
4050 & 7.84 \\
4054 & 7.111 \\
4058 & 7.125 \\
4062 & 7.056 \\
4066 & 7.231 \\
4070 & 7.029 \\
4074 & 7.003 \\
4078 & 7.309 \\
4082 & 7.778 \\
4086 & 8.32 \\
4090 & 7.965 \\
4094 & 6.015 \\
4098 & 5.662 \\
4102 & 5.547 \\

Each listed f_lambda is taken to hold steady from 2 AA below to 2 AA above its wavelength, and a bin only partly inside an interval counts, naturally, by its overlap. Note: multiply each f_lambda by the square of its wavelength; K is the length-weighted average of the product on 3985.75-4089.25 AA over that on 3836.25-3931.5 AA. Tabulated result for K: 1.4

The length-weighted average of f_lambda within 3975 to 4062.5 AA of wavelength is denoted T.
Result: 7.67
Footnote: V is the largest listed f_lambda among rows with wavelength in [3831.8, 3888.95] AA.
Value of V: 6.55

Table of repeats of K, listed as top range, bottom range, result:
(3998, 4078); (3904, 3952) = 1.31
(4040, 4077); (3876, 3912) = 1.42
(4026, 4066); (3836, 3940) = 1.45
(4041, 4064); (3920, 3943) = 1.45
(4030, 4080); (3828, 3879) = 1.52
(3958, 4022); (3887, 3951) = 1.16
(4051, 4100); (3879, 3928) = 1.30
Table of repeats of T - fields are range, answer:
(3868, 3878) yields 6.3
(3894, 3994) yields 6.07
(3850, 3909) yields 5.8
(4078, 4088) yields 7.9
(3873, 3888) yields 5.64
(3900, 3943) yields 6.05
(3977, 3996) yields 7.28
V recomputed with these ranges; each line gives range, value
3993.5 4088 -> 8.635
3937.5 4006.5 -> 8.095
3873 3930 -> 7.275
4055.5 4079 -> 7.309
